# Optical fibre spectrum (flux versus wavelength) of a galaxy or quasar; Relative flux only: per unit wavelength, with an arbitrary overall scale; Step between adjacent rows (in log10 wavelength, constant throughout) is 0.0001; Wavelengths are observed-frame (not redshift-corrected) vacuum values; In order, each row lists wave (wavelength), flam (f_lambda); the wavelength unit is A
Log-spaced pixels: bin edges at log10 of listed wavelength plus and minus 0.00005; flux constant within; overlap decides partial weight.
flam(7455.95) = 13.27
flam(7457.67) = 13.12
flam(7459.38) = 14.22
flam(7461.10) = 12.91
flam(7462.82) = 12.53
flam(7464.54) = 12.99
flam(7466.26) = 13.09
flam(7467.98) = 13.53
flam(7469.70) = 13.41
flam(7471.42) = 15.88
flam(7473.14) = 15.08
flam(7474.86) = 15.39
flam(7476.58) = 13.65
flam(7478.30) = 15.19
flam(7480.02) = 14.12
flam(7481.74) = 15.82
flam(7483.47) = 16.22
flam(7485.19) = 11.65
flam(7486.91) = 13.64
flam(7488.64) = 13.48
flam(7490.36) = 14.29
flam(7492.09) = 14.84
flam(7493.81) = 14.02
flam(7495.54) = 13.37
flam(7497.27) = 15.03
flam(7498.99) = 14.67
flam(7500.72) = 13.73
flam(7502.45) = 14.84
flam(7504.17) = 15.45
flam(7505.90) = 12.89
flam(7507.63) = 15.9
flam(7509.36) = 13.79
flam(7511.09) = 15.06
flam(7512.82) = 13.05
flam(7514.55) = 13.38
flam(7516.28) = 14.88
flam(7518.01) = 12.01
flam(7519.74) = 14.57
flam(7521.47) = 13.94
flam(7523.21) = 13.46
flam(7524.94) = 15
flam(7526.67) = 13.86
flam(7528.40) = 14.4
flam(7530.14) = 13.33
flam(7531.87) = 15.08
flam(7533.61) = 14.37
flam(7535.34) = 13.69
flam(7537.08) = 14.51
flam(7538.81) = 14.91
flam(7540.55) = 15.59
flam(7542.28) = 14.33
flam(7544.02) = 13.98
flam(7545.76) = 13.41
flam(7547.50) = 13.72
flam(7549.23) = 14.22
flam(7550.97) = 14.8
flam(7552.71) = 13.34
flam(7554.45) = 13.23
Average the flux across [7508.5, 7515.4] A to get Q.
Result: 13.8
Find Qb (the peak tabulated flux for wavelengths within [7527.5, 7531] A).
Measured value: 14.4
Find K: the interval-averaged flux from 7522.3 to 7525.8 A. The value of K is 14.2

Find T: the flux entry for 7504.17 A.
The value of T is 15.45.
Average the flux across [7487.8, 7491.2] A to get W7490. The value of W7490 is 13.9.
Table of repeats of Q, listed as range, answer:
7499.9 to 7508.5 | 14.6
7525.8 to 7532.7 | 14.2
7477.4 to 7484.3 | 15.3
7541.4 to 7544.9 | 14.2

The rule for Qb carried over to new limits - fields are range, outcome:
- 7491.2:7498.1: 15.03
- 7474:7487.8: 16.22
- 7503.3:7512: 15.9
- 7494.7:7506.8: 15.45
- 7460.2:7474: 15.88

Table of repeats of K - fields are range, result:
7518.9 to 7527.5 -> 14.2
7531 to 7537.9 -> 14.4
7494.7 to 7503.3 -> 14.3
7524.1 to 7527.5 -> 14.4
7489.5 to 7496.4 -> 14.1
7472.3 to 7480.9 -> 14.7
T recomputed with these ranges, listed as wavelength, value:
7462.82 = 12.53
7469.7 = 13.41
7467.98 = 13.53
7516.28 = 14.88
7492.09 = 14.84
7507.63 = 15.9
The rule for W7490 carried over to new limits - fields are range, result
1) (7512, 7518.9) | 13.3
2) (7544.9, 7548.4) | 13.6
